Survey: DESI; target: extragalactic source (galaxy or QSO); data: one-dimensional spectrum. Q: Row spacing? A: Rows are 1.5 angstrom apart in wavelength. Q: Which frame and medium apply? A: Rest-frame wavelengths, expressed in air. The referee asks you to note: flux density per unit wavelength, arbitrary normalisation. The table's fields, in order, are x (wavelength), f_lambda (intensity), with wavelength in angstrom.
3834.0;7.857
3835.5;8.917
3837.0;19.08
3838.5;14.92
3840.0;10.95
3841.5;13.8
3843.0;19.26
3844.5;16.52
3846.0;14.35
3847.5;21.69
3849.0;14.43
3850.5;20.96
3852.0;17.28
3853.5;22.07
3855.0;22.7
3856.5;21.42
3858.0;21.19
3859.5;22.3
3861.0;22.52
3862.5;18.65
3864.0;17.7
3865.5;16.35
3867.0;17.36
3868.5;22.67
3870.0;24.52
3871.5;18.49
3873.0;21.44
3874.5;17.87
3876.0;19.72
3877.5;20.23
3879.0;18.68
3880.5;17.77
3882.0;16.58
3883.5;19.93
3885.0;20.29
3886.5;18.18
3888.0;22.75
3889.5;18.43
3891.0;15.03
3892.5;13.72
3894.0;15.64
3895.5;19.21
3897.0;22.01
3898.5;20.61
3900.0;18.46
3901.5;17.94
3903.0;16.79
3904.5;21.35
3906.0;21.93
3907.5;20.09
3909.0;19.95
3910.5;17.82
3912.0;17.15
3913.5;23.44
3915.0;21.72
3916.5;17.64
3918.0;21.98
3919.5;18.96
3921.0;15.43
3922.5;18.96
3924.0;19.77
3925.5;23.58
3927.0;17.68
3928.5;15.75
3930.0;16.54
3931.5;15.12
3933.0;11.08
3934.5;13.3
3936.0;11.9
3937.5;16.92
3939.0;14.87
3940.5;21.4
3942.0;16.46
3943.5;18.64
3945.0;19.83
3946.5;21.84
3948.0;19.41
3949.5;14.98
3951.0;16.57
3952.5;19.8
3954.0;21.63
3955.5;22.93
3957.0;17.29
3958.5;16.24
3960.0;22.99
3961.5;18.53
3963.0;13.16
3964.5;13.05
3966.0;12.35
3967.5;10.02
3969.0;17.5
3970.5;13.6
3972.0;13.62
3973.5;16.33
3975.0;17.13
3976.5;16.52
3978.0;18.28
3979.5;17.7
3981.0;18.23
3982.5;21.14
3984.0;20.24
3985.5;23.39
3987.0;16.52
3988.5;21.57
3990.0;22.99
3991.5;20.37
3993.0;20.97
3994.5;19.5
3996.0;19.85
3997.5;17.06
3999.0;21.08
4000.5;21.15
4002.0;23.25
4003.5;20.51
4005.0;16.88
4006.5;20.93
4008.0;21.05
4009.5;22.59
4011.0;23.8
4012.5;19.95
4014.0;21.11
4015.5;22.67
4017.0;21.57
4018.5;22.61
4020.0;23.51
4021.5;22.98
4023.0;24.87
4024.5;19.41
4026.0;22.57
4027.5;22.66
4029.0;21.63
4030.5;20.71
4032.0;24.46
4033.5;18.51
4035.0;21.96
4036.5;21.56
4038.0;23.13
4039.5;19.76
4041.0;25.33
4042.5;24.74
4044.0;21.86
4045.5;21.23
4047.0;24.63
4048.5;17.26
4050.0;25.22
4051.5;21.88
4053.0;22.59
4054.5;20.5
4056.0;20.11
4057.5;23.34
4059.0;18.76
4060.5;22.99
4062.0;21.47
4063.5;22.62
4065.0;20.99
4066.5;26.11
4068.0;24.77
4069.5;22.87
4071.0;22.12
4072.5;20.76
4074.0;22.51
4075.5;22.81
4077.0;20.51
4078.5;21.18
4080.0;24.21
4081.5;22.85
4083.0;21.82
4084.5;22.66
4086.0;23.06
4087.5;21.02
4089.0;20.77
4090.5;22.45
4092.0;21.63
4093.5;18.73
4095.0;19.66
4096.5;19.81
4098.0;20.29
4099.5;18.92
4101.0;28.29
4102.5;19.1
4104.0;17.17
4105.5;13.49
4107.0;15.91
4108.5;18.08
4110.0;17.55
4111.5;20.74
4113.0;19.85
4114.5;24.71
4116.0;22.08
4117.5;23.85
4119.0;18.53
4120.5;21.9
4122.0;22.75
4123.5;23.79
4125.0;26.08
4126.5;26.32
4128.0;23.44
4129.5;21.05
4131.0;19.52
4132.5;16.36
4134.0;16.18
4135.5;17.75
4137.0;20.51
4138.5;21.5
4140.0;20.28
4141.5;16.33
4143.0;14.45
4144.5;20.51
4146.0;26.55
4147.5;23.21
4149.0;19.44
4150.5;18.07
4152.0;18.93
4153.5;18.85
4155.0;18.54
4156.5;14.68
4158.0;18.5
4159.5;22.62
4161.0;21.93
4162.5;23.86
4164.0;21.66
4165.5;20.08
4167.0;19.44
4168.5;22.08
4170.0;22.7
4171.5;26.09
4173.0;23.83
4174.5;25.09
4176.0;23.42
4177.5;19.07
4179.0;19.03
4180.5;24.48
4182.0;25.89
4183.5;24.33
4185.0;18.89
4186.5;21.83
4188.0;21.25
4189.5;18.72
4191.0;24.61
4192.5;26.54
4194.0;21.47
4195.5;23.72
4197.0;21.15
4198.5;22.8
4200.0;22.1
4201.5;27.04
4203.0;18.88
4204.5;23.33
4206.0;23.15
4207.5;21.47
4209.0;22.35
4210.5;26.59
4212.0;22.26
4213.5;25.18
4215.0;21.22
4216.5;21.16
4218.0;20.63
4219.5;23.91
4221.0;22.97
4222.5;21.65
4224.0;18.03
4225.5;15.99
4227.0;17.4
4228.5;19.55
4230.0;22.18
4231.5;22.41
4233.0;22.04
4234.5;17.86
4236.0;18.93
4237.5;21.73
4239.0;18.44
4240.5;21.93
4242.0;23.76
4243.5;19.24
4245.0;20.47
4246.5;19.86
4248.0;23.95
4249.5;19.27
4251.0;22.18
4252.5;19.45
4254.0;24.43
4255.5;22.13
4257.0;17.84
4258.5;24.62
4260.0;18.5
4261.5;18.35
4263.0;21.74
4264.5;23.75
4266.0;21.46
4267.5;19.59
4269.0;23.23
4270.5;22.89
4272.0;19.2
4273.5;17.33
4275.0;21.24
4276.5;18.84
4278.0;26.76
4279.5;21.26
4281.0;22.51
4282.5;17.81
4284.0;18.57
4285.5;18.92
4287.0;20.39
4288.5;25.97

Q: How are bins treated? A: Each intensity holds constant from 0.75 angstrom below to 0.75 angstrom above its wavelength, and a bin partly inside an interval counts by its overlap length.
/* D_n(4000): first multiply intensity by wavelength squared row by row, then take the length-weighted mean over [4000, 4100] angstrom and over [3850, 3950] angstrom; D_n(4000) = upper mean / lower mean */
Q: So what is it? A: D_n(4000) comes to 1.25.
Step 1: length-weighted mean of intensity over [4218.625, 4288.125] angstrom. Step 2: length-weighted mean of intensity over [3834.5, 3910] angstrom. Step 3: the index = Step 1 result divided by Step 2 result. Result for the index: 1.1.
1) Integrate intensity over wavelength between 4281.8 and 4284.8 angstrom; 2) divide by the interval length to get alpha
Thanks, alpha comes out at 18.2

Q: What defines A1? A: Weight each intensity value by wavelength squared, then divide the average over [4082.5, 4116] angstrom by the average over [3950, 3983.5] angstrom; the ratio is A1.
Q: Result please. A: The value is 1.3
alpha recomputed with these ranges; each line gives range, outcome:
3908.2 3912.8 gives 18.4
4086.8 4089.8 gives 20.9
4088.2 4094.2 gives 20.9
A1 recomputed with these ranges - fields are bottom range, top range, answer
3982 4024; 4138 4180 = 1.06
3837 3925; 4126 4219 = 1.31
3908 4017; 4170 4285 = 1.32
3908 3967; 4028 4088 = 1.32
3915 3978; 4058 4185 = 1.34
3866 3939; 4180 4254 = 1.37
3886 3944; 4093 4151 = 1.24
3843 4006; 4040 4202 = 1.27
